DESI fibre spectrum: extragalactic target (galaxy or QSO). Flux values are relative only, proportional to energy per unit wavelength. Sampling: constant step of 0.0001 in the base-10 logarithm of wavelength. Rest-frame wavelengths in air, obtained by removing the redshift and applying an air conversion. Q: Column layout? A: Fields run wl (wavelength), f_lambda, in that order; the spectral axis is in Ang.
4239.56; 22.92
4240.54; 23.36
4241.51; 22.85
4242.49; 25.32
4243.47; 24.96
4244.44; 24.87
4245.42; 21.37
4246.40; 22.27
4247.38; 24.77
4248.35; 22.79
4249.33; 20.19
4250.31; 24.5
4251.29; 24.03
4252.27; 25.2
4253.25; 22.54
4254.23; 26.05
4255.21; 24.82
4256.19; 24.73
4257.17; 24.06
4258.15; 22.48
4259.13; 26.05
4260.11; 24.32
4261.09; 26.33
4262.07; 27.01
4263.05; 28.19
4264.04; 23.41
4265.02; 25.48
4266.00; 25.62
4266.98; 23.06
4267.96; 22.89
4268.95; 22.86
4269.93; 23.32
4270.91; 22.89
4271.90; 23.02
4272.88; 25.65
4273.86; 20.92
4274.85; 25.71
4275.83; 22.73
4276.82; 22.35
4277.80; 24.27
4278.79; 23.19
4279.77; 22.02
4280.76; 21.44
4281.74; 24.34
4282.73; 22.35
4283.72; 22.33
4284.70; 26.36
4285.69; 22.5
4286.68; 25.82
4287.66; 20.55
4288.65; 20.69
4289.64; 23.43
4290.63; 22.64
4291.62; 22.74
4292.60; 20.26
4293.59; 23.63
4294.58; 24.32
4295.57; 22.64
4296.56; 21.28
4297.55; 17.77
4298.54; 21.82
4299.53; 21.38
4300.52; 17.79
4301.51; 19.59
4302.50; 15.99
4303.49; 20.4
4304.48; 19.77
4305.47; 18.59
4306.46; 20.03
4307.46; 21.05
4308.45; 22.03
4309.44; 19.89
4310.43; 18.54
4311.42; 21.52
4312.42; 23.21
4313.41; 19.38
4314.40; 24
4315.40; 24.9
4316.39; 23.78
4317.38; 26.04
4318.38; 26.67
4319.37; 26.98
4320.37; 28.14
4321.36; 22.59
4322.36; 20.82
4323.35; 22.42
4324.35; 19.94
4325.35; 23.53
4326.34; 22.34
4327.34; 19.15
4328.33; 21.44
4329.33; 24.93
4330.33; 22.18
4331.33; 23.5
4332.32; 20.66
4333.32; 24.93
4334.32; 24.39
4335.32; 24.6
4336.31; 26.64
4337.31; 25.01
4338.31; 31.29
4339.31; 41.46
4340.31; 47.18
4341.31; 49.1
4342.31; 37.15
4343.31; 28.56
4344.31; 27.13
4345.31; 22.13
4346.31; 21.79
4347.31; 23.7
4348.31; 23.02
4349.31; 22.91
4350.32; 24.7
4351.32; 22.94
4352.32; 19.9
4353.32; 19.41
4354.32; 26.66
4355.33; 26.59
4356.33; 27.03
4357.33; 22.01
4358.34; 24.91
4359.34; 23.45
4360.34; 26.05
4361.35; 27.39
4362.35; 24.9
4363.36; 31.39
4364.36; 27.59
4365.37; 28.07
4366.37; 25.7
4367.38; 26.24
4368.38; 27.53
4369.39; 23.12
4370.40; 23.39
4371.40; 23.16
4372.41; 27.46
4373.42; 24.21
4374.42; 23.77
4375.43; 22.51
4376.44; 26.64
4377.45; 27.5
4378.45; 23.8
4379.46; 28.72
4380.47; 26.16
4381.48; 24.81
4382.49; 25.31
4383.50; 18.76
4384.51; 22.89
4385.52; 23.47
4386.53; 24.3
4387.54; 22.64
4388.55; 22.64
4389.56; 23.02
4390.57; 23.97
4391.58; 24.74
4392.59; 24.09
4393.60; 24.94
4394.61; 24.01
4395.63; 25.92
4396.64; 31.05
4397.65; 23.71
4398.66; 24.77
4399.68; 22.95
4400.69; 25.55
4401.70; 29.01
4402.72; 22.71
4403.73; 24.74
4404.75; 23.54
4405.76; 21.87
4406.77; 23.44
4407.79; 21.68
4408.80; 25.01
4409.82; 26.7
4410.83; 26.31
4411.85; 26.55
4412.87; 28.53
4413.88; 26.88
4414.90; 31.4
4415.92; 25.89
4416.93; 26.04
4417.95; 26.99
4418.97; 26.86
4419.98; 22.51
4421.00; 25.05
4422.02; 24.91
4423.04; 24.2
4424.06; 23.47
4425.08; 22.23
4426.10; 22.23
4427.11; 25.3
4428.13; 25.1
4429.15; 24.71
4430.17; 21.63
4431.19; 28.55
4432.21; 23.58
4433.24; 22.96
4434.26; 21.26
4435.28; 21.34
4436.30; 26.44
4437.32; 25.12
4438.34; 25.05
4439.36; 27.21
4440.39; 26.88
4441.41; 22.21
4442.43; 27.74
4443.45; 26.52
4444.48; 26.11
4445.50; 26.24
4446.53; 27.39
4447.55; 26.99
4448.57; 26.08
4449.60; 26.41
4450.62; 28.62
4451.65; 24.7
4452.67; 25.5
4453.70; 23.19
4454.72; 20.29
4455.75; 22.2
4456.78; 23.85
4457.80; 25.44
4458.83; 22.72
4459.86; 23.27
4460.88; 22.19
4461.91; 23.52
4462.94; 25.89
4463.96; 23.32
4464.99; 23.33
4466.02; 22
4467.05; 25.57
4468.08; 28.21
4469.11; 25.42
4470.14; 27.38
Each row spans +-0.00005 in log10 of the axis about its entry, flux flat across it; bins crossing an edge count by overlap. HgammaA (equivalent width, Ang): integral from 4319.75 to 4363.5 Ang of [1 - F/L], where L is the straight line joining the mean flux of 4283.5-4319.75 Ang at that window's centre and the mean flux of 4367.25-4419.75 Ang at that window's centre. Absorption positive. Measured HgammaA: -4.92 Ang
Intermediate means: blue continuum 21.9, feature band 25.9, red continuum 25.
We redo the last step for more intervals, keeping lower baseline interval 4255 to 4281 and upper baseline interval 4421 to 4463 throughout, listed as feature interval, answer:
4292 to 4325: 3.3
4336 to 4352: -3.5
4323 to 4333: 0.9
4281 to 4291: 0.4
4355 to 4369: -1.1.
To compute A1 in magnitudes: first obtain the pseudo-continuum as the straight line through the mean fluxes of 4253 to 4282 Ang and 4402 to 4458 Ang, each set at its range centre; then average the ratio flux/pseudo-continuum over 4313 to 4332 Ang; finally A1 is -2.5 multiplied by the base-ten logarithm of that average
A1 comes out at 0.050 mag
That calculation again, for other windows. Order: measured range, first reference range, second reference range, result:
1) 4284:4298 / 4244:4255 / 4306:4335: 0.027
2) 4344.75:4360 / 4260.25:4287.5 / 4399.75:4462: 0.043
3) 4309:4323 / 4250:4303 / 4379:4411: 0.012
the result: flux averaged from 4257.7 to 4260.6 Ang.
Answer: 24.3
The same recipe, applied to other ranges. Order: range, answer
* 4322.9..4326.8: 22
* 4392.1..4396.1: 24.7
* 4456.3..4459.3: 24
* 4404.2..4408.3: 22.7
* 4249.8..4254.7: 24.4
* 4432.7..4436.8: 23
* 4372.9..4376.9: 24.3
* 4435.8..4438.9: 25.6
